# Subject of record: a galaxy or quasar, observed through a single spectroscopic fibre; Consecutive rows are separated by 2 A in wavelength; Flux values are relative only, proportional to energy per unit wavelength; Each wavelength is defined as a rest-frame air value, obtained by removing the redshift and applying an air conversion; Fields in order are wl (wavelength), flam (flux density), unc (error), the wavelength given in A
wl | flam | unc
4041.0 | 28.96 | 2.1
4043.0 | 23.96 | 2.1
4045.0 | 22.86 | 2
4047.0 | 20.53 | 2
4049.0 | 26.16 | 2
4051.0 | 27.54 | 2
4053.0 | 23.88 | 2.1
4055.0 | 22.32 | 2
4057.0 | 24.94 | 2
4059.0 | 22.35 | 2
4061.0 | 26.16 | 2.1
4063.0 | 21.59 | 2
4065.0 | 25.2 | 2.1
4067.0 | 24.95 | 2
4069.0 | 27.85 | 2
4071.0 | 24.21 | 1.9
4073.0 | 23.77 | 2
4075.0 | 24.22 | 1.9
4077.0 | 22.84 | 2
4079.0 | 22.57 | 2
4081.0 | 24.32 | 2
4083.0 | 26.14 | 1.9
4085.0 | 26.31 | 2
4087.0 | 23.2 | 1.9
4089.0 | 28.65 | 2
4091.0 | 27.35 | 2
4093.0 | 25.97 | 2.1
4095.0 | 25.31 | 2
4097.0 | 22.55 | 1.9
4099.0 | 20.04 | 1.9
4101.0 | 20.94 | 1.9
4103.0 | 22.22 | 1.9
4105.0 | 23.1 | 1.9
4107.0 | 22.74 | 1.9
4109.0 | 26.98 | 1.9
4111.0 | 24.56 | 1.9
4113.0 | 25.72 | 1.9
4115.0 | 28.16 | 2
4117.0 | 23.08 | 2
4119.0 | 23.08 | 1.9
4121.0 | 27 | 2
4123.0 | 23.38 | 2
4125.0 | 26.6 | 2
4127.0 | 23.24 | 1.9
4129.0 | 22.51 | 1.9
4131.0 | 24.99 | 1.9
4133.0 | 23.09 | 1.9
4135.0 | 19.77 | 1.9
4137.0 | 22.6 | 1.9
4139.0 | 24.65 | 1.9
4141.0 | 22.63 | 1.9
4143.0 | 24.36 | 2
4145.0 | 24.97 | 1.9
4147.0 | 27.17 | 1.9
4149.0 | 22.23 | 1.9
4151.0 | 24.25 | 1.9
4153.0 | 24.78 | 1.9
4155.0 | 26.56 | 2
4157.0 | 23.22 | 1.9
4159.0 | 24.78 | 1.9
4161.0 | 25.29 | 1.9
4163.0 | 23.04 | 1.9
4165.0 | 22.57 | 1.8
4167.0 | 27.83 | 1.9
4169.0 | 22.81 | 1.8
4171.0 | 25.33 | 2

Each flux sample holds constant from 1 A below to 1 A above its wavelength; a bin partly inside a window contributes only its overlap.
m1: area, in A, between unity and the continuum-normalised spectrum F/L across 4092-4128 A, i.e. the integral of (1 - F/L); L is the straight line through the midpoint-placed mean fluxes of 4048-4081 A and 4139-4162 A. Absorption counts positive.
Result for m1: 0.5 A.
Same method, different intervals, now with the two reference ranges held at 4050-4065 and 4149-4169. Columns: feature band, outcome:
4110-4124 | -0.4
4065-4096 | -1.2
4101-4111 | 0.3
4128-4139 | 0.7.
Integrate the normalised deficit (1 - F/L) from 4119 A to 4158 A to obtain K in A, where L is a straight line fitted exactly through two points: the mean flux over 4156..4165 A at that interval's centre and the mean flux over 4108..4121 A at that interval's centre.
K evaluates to 0.9 A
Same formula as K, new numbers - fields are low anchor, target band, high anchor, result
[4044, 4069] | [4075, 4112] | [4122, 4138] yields -0.7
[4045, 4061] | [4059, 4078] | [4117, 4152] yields -0.3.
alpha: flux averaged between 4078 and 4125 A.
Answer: 24.5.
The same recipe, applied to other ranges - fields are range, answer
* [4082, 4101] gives 24.8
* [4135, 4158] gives 24.1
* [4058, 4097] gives 24.8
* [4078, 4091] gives 25.4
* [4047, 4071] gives 24.6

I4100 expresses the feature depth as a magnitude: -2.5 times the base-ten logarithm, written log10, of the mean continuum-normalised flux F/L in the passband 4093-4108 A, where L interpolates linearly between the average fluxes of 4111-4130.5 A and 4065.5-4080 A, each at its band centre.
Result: 0.089 mag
